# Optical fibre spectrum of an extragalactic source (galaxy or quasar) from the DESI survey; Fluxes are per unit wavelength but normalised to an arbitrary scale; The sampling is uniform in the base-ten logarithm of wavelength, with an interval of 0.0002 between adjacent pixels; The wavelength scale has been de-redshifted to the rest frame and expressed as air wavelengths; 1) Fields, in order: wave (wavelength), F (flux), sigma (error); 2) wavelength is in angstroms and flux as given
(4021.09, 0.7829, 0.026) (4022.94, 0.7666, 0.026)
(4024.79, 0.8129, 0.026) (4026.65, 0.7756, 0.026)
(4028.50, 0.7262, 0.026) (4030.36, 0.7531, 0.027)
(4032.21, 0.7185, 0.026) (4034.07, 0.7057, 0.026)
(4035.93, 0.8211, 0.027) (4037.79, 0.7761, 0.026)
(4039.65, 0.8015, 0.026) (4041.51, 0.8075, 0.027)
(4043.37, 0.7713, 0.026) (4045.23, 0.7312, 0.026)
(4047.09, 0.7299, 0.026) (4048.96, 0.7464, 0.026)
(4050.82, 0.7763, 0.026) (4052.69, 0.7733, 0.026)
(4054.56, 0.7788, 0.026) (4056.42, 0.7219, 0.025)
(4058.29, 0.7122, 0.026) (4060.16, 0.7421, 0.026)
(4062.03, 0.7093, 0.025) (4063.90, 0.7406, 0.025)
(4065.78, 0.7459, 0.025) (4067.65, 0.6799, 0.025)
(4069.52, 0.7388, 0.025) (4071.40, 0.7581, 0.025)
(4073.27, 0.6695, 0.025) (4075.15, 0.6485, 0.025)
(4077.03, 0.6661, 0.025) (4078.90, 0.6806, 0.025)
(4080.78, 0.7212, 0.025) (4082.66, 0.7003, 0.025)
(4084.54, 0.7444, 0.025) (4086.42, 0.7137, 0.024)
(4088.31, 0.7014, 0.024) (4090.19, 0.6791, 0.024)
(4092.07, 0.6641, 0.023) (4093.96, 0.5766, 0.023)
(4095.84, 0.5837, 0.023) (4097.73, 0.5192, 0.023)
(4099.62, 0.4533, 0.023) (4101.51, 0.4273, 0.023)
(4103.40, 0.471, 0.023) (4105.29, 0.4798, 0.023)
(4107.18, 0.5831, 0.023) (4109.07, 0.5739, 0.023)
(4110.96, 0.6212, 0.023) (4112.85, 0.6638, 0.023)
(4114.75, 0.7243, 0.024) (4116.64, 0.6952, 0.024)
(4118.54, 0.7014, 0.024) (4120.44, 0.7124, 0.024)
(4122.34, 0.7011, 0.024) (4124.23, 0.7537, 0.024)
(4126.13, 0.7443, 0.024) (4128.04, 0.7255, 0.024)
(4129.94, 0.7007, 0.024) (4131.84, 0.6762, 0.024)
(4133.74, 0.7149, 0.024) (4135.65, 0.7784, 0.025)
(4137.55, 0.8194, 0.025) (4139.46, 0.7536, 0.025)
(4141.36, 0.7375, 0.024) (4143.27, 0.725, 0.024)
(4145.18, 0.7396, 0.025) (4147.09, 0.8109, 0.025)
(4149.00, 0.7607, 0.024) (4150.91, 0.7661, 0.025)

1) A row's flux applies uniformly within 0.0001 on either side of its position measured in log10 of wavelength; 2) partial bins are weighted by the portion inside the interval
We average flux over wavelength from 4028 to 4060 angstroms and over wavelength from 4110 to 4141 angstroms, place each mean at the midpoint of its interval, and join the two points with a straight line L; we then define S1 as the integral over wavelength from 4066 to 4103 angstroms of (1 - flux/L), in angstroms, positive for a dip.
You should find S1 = 4.5 angstroms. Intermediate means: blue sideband 0.756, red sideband 0.718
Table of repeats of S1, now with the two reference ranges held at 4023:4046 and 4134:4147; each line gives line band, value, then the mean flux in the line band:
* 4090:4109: 5.6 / 0.54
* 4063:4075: 0.7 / 0.717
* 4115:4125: 0.6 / 0.713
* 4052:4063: 0.4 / 0.739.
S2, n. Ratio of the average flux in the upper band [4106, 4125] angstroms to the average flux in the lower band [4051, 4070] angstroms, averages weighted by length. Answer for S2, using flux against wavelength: 0.9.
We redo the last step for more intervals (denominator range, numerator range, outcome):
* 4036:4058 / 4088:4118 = 0.77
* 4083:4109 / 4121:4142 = 1.26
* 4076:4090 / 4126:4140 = 1.05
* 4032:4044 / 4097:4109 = 0.64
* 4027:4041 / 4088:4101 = 0.77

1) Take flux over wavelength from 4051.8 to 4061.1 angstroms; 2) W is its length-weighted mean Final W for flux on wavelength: 0.746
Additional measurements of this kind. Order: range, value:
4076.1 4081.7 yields 0.69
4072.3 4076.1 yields 0.66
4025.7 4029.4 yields 0.751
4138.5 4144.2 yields 0.739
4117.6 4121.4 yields 0.706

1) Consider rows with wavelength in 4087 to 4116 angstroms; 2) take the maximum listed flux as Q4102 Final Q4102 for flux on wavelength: 0.7243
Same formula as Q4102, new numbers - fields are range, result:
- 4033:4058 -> 0.8211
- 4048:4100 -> 0.7788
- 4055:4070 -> 0.7459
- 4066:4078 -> 0.7581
